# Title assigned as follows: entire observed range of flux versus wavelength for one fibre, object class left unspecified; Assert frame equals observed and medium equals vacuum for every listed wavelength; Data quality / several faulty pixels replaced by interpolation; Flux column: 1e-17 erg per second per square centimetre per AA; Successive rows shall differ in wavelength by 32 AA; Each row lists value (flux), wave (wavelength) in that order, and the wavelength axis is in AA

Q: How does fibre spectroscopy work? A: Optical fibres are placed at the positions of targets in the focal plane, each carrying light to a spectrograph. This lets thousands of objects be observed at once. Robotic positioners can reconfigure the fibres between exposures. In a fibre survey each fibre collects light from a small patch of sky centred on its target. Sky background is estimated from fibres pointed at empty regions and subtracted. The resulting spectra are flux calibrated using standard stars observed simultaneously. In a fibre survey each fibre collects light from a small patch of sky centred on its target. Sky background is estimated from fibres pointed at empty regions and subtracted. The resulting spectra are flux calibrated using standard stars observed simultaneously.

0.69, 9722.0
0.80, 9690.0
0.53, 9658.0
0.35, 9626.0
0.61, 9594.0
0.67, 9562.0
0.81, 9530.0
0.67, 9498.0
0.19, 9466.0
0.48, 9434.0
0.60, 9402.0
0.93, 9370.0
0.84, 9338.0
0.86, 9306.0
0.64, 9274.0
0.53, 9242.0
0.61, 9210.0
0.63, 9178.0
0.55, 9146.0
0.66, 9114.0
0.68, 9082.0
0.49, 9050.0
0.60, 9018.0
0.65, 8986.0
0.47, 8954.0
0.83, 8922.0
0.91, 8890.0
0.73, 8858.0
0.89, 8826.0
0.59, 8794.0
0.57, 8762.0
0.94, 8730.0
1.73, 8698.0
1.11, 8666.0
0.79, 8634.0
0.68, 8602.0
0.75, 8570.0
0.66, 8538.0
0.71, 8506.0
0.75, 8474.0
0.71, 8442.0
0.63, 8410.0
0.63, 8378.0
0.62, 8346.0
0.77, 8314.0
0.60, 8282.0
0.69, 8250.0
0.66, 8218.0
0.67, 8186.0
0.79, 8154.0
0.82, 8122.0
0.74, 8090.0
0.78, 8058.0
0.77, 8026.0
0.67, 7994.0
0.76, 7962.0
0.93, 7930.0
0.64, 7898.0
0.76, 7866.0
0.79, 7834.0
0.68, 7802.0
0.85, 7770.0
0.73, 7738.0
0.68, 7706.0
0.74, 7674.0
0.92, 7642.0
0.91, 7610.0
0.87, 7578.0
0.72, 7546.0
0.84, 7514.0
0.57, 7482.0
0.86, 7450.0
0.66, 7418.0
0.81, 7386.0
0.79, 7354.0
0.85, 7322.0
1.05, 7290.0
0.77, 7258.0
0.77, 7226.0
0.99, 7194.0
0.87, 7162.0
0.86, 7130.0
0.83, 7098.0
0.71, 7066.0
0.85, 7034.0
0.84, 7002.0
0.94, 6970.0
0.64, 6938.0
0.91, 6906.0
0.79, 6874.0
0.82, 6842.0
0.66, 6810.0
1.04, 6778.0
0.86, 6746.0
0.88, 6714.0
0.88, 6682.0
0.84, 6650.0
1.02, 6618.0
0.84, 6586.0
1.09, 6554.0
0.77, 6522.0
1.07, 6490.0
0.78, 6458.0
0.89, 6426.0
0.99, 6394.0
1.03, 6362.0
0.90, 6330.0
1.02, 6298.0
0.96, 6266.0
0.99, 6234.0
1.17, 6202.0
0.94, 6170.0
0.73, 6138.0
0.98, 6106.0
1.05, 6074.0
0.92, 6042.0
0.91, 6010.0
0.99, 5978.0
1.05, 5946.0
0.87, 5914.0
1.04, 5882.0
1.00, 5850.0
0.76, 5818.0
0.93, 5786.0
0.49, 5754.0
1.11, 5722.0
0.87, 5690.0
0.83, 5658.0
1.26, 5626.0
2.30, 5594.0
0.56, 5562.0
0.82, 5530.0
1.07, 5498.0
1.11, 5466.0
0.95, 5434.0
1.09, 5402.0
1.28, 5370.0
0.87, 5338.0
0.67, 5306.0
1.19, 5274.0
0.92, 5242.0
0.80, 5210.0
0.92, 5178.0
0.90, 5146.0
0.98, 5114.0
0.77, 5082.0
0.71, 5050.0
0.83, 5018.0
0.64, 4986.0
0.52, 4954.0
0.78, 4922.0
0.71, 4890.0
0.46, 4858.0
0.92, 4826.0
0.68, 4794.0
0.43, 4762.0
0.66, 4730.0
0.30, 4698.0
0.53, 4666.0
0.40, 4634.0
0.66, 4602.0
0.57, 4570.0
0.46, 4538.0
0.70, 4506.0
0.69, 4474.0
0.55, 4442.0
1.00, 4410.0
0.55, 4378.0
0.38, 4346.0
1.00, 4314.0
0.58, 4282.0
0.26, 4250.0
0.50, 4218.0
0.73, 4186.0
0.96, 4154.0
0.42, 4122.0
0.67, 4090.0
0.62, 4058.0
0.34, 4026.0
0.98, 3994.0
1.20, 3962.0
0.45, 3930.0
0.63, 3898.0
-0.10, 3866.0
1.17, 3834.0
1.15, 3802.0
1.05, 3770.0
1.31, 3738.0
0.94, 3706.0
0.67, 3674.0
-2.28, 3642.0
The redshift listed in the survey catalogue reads 0.32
